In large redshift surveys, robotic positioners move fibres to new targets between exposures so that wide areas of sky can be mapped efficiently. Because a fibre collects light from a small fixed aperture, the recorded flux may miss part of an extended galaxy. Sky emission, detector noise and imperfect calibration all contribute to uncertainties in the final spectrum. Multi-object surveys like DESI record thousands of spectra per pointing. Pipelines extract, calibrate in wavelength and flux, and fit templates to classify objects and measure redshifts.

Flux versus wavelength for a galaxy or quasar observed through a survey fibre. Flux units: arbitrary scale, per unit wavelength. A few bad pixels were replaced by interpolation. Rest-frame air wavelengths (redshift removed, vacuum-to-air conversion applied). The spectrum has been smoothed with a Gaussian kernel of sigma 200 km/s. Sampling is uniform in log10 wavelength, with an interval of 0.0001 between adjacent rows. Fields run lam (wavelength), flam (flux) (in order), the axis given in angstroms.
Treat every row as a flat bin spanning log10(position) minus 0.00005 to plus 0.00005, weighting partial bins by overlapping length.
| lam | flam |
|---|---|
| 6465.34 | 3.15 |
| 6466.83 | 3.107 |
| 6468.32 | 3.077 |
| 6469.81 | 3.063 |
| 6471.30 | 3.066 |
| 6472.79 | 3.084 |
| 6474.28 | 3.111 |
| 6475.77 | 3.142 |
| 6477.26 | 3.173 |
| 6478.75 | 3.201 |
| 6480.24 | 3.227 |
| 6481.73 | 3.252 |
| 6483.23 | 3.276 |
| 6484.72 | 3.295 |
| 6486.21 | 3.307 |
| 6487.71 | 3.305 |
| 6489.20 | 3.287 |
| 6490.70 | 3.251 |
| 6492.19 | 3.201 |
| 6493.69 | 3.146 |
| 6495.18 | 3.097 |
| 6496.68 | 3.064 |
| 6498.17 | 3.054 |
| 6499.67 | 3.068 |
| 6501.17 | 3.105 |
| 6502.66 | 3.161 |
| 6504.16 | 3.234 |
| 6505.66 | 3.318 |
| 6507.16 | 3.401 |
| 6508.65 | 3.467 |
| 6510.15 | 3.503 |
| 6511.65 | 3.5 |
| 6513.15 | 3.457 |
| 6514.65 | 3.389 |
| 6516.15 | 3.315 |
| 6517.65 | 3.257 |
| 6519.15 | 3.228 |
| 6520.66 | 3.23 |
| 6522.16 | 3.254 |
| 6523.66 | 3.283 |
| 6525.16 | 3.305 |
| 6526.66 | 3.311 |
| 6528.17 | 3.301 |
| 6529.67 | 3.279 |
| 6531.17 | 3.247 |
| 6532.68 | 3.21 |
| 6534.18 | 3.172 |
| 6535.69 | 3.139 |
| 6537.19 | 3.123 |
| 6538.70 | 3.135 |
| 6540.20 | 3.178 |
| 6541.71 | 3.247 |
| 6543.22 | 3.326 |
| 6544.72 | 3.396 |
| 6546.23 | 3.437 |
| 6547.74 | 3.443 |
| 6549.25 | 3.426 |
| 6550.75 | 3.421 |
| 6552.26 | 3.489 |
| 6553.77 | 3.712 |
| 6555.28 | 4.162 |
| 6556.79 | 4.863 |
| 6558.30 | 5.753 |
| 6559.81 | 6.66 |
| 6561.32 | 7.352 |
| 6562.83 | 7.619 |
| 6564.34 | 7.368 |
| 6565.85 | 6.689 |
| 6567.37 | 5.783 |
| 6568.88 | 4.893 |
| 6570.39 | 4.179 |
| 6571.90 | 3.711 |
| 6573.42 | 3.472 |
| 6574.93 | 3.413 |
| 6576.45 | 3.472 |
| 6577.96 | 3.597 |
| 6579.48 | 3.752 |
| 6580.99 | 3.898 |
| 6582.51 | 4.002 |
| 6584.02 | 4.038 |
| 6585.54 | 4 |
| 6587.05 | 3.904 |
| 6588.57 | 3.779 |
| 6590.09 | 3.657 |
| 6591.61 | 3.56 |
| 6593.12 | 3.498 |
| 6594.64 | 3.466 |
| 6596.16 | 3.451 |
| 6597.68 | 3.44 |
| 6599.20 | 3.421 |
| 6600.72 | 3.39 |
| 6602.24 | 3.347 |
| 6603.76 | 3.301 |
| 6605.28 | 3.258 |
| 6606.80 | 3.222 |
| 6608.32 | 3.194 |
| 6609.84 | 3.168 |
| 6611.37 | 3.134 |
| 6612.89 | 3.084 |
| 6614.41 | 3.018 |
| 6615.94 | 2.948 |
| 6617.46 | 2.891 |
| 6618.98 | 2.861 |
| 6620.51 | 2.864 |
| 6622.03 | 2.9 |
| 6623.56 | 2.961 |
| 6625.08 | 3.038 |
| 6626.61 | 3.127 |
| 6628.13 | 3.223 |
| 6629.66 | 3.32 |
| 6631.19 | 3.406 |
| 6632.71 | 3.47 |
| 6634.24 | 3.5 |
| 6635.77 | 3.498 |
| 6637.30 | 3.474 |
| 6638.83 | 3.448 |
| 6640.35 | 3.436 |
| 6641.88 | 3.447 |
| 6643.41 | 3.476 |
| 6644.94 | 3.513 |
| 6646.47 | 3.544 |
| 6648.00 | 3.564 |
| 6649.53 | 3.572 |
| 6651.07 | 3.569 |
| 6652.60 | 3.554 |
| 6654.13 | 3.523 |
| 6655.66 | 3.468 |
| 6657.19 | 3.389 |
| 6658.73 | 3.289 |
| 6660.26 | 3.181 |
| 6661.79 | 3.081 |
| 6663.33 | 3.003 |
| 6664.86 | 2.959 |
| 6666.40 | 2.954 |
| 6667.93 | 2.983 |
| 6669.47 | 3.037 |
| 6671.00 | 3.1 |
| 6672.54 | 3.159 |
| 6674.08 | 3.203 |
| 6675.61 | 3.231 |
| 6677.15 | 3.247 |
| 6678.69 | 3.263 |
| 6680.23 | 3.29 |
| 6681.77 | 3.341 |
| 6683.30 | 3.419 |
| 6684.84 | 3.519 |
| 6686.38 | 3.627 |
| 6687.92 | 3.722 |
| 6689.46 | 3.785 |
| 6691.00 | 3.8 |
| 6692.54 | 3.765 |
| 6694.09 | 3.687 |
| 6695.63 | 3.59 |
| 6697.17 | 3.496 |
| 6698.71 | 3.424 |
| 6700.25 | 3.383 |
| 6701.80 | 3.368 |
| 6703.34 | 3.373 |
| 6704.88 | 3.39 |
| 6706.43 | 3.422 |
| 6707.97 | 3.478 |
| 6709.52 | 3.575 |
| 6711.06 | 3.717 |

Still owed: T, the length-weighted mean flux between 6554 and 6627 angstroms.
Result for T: 3.97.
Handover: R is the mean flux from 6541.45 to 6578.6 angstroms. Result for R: 4.58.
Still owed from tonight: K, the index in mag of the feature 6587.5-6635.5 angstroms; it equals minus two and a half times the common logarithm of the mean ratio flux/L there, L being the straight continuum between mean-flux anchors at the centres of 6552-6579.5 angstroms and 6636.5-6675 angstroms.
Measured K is 0.26 mag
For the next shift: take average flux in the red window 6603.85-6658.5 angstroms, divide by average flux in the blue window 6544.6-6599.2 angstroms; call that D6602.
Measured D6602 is 0.76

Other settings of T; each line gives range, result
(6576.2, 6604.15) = 3.64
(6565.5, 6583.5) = 4.18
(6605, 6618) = 3.1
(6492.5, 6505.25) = 3.12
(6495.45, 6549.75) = 3.27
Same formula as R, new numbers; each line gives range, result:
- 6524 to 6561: 3.7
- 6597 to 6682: 3.25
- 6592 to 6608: 3.38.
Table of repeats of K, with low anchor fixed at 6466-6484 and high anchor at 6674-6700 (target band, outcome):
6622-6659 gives 0.01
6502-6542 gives -0.02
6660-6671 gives 0.15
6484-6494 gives -0.03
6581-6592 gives -0.16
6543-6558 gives -0.15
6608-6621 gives 0.12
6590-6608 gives -0.02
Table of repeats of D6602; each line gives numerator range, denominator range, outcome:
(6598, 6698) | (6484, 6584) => 0.88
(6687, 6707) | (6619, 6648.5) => 1.07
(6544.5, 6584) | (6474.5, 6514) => 1.41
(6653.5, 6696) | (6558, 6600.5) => 0.75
